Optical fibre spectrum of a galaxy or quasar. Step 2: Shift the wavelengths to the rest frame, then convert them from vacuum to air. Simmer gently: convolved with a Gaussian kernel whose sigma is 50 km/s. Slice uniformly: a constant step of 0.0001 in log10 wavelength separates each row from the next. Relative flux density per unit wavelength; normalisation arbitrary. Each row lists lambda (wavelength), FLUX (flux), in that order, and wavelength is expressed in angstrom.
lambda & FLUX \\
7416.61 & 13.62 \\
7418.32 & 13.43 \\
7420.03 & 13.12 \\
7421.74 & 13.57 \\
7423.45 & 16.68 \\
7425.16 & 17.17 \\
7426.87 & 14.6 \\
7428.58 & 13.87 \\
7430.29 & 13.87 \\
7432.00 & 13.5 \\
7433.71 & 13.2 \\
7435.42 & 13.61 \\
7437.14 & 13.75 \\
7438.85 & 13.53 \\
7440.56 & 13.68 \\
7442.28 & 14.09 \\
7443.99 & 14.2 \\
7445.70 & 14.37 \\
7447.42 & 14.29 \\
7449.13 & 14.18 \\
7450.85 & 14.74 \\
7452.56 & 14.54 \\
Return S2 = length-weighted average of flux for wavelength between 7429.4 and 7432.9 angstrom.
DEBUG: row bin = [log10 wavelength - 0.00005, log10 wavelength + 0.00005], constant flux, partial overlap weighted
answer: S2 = 13.7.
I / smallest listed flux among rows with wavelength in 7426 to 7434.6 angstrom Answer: 13.2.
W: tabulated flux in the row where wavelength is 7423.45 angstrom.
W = 16.68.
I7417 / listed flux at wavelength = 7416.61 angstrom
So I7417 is 13.62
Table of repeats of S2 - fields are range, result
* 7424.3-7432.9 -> 14.6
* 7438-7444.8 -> 13.9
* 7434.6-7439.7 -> 13.6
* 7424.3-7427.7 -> 15.9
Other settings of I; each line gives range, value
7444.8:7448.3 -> 14.29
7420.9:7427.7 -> 13.57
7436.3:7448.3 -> 13.53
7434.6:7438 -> 13.61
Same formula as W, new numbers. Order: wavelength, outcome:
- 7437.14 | 13.75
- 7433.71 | 13.2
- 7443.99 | 14.2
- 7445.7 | 14.37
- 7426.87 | 14.6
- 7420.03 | 13.12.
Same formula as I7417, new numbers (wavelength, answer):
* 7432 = 13.5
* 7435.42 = 13.61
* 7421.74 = 13.57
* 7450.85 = 14.74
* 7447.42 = 14.29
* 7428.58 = 13.87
